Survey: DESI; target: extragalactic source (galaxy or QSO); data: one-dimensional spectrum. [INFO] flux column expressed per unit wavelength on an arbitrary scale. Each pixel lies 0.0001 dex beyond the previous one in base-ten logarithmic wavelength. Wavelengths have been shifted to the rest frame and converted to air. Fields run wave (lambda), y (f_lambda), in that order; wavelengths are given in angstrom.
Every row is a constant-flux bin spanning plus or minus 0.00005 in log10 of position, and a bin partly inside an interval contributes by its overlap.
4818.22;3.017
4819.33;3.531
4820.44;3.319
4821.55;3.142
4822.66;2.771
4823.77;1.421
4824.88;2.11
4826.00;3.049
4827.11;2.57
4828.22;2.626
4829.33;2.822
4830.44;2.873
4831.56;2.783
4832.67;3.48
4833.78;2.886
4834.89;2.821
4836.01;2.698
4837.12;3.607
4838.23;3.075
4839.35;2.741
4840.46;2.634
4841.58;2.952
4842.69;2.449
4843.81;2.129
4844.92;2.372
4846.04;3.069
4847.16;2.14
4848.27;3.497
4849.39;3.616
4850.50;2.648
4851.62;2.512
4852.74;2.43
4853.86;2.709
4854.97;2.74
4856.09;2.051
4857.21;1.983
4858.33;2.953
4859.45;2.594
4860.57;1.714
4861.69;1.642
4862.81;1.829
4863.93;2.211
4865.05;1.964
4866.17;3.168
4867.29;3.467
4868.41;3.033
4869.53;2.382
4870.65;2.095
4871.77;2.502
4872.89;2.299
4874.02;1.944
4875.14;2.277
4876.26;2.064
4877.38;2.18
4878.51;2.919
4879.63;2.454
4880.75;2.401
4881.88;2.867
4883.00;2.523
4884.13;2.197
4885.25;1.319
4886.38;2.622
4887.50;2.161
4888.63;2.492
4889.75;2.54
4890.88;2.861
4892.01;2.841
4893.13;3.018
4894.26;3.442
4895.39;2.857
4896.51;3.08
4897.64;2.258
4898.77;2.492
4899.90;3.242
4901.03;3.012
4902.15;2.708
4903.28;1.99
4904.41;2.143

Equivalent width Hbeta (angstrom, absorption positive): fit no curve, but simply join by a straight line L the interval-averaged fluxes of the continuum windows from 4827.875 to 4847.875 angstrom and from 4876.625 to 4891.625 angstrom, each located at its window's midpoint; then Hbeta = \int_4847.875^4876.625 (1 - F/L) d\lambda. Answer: 1.5 angstrom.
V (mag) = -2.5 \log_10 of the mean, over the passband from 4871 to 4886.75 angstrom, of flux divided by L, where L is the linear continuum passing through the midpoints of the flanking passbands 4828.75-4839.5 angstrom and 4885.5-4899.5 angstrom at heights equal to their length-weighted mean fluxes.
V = 0.19 mag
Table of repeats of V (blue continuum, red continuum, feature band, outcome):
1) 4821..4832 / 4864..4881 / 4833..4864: -0.03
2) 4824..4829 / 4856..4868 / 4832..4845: -0.15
